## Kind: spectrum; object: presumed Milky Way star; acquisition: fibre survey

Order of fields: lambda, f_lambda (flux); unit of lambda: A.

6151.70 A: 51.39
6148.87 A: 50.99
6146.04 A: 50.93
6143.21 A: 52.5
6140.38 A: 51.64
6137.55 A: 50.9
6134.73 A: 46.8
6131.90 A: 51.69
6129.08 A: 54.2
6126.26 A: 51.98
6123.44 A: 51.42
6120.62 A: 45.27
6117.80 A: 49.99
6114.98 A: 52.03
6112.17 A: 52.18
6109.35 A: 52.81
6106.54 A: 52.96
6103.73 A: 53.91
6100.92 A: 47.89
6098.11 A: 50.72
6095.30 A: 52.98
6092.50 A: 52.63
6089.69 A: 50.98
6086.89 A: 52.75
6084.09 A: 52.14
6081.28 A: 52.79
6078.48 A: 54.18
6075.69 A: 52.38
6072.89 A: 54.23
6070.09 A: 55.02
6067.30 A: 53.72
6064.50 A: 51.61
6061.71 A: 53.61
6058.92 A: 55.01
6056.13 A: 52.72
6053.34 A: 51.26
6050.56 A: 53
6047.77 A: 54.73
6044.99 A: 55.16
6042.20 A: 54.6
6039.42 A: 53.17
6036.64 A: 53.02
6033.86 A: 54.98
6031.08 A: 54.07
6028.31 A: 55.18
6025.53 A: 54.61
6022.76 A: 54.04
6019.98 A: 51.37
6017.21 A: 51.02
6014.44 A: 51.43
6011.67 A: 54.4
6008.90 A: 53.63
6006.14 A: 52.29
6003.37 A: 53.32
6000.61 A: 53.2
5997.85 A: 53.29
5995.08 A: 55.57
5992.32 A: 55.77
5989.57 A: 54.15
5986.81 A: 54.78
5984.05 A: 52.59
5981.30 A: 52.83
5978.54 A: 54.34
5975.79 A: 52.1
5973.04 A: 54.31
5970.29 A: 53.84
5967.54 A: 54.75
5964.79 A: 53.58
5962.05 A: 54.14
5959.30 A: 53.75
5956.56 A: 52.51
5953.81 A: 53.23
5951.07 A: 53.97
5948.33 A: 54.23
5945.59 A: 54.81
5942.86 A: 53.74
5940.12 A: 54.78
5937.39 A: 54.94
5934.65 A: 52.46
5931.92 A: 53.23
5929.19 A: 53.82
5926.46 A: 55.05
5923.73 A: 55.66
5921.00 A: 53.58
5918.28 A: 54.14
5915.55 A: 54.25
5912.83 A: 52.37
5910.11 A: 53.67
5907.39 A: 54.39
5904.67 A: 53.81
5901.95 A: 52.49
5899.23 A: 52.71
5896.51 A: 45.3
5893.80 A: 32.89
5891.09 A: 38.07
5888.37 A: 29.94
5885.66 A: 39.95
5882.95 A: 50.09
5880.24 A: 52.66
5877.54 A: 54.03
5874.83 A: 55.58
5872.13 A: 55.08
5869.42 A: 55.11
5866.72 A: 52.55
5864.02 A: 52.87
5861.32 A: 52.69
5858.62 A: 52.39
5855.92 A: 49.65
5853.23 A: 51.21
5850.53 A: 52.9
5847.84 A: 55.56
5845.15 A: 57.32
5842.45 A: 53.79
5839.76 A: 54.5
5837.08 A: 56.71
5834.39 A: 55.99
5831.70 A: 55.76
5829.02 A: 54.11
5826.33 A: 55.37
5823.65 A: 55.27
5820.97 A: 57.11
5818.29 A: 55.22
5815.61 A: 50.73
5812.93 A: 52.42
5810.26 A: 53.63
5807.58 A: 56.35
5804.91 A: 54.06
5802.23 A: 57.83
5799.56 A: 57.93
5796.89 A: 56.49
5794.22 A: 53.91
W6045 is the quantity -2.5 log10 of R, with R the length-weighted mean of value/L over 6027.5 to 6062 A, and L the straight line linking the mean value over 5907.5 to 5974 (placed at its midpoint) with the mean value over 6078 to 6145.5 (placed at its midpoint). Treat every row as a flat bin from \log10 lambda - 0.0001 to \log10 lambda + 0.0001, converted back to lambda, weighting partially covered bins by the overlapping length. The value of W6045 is -0.03 mag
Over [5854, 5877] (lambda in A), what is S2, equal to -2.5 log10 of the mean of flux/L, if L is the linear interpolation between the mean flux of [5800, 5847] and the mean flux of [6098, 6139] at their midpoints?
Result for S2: 0.03 mag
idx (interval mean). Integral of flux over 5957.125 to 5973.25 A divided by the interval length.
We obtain 54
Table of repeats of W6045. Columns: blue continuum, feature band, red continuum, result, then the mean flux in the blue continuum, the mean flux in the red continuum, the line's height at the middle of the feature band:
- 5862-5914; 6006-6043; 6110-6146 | -0.07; 49.2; 50.9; 50.2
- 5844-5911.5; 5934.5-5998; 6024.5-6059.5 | -0.04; 50.1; 53.9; 52.2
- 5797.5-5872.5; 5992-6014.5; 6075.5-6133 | -0.02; 54.4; 51.8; 52.8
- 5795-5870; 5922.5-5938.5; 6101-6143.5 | -0.02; 54.5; 51.2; 53.4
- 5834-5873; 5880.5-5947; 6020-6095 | 0.07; 53.8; 53.5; 53.7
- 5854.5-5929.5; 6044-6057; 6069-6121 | -0.03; 50.5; 52.1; 51.7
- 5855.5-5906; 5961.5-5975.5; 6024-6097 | -0.06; 48.8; 53.5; 51.1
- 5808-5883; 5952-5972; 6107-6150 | -0.02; 54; 51.1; 52.8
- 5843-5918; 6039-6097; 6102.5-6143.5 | -0.04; 50.4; 51.3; 51.1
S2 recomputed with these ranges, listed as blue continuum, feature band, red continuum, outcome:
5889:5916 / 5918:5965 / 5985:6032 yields -0.08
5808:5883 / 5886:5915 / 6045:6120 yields 0.15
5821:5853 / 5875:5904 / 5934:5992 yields 0.20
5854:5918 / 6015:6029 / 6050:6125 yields -0.03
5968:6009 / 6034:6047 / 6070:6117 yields -0.02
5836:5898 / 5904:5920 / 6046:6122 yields -0.07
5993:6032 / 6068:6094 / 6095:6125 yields -0.03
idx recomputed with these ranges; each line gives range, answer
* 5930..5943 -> 53.8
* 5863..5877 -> 54.3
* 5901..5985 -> 53.8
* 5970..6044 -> 53.6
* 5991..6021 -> 53.2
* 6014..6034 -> 53.3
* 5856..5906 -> 48.8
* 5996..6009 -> 53.2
